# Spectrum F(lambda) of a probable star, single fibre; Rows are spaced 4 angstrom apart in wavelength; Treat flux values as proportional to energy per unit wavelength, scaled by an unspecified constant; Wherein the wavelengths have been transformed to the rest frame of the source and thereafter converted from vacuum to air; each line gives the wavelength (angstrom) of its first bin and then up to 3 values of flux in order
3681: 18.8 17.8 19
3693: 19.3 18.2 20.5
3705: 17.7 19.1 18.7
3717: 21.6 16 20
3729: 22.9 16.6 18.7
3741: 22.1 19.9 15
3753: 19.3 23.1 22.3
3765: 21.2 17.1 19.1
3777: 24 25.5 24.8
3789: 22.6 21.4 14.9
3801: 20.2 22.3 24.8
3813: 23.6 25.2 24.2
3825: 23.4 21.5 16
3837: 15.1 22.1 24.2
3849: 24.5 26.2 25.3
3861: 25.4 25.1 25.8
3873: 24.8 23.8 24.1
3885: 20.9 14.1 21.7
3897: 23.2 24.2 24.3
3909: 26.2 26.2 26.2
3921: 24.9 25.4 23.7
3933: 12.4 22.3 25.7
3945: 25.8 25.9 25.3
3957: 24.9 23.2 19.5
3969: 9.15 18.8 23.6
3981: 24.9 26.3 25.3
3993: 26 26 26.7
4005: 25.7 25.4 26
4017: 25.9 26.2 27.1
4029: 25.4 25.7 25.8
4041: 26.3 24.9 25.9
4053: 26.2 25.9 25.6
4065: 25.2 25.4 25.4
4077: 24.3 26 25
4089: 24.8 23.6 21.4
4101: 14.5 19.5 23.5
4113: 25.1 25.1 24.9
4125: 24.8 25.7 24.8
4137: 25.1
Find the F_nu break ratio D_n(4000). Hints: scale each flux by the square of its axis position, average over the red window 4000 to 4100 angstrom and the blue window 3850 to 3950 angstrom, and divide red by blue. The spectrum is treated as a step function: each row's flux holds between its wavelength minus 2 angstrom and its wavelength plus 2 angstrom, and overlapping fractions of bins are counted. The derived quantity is 1.1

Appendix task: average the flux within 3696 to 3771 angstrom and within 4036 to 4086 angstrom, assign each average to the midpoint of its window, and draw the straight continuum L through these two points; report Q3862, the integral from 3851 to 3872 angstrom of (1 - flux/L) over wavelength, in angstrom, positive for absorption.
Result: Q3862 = -3.5 angstrom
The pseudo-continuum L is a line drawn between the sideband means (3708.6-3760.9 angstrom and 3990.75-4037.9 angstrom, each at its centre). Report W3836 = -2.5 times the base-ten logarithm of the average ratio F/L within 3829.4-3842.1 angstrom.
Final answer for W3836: 0.219 mag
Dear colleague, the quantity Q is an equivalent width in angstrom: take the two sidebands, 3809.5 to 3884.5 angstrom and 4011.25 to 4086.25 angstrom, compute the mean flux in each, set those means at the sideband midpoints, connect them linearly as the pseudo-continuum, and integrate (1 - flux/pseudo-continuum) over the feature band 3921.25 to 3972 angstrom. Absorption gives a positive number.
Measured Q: 5.2 angstrom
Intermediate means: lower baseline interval 23.3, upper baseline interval 25.7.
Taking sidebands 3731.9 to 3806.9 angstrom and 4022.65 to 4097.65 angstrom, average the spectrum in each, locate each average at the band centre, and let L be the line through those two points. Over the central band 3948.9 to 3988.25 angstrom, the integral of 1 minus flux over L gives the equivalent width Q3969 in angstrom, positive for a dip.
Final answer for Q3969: 2.9 angstrom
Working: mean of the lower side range 20.6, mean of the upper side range 25.3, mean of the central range 22.1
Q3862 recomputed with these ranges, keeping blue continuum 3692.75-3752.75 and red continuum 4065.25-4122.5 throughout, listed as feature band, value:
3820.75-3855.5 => -2.34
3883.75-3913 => -1.67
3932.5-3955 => -1.94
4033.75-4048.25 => -1.78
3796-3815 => -1.33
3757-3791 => -4.20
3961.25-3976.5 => 3.18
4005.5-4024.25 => -2.81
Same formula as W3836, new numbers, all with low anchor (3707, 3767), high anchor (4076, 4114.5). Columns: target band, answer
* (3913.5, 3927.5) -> -0.197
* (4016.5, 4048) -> -0.169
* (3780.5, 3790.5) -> -0.198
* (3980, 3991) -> -0.173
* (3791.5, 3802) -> 0.094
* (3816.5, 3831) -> -0.145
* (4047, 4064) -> -0.157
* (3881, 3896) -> 0.060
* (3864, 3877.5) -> -0.196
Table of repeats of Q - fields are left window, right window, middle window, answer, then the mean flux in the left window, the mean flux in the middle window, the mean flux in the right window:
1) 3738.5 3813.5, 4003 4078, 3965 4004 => 3.0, 21.2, 22.9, 25.7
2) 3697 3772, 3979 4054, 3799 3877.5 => -4.7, 19.5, 23.2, 25.9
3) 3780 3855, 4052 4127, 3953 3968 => 0.7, 22.2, 22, 24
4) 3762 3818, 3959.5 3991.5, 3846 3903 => -4.9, 21.9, 23.5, 21.4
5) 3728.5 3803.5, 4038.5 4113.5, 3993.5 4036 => -4.7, 20.5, 26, 24.1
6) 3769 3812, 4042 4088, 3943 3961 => -1.0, 21.8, 25.2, 25.4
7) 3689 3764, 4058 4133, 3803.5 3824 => -3.5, 19.5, 24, 23.9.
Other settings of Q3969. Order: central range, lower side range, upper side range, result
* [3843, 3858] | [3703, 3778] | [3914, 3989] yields -2.6 angstrom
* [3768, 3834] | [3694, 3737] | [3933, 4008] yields -4.6 angstrom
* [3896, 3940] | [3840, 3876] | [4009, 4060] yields 2.8 angstrom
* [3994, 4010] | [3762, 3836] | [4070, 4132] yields -2.1 angstrom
